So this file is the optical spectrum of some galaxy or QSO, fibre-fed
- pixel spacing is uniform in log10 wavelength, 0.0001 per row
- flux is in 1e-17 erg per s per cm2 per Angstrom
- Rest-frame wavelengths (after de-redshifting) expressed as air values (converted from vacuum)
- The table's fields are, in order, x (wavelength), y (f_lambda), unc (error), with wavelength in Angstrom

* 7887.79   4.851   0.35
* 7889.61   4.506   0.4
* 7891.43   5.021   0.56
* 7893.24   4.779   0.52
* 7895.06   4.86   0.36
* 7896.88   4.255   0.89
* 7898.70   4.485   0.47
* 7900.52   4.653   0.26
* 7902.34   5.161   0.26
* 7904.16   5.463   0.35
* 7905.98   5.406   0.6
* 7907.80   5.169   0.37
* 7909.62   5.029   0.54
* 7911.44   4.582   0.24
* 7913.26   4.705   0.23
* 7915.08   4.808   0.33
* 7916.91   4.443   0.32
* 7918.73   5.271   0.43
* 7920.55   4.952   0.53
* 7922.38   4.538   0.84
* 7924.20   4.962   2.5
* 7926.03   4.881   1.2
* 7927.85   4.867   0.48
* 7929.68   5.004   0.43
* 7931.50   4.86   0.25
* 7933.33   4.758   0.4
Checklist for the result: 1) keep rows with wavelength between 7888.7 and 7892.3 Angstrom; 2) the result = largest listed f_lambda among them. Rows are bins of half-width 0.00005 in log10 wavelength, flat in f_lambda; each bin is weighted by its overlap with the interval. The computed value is 5.021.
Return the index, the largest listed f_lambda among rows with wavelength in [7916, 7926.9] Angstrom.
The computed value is 5.271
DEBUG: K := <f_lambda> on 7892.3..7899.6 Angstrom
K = 4.6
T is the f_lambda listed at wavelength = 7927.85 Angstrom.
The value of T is 4.867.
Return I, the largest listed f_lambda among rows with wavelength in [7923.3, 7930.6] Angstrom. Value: 5.004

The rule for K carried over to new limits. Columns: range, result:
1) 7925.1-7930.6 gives 4.92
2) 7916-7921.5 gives 4.89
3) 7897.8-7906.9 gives 5.03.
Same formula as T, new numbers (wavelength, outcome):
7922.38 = 4.538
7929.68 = 5.004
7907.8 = 5.169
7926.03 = 4.881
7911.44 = 4.582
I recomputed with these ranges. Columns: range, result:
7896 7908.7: 5.463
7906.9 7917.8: 5.169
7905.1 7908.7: 5.406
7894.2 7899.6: 4.86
